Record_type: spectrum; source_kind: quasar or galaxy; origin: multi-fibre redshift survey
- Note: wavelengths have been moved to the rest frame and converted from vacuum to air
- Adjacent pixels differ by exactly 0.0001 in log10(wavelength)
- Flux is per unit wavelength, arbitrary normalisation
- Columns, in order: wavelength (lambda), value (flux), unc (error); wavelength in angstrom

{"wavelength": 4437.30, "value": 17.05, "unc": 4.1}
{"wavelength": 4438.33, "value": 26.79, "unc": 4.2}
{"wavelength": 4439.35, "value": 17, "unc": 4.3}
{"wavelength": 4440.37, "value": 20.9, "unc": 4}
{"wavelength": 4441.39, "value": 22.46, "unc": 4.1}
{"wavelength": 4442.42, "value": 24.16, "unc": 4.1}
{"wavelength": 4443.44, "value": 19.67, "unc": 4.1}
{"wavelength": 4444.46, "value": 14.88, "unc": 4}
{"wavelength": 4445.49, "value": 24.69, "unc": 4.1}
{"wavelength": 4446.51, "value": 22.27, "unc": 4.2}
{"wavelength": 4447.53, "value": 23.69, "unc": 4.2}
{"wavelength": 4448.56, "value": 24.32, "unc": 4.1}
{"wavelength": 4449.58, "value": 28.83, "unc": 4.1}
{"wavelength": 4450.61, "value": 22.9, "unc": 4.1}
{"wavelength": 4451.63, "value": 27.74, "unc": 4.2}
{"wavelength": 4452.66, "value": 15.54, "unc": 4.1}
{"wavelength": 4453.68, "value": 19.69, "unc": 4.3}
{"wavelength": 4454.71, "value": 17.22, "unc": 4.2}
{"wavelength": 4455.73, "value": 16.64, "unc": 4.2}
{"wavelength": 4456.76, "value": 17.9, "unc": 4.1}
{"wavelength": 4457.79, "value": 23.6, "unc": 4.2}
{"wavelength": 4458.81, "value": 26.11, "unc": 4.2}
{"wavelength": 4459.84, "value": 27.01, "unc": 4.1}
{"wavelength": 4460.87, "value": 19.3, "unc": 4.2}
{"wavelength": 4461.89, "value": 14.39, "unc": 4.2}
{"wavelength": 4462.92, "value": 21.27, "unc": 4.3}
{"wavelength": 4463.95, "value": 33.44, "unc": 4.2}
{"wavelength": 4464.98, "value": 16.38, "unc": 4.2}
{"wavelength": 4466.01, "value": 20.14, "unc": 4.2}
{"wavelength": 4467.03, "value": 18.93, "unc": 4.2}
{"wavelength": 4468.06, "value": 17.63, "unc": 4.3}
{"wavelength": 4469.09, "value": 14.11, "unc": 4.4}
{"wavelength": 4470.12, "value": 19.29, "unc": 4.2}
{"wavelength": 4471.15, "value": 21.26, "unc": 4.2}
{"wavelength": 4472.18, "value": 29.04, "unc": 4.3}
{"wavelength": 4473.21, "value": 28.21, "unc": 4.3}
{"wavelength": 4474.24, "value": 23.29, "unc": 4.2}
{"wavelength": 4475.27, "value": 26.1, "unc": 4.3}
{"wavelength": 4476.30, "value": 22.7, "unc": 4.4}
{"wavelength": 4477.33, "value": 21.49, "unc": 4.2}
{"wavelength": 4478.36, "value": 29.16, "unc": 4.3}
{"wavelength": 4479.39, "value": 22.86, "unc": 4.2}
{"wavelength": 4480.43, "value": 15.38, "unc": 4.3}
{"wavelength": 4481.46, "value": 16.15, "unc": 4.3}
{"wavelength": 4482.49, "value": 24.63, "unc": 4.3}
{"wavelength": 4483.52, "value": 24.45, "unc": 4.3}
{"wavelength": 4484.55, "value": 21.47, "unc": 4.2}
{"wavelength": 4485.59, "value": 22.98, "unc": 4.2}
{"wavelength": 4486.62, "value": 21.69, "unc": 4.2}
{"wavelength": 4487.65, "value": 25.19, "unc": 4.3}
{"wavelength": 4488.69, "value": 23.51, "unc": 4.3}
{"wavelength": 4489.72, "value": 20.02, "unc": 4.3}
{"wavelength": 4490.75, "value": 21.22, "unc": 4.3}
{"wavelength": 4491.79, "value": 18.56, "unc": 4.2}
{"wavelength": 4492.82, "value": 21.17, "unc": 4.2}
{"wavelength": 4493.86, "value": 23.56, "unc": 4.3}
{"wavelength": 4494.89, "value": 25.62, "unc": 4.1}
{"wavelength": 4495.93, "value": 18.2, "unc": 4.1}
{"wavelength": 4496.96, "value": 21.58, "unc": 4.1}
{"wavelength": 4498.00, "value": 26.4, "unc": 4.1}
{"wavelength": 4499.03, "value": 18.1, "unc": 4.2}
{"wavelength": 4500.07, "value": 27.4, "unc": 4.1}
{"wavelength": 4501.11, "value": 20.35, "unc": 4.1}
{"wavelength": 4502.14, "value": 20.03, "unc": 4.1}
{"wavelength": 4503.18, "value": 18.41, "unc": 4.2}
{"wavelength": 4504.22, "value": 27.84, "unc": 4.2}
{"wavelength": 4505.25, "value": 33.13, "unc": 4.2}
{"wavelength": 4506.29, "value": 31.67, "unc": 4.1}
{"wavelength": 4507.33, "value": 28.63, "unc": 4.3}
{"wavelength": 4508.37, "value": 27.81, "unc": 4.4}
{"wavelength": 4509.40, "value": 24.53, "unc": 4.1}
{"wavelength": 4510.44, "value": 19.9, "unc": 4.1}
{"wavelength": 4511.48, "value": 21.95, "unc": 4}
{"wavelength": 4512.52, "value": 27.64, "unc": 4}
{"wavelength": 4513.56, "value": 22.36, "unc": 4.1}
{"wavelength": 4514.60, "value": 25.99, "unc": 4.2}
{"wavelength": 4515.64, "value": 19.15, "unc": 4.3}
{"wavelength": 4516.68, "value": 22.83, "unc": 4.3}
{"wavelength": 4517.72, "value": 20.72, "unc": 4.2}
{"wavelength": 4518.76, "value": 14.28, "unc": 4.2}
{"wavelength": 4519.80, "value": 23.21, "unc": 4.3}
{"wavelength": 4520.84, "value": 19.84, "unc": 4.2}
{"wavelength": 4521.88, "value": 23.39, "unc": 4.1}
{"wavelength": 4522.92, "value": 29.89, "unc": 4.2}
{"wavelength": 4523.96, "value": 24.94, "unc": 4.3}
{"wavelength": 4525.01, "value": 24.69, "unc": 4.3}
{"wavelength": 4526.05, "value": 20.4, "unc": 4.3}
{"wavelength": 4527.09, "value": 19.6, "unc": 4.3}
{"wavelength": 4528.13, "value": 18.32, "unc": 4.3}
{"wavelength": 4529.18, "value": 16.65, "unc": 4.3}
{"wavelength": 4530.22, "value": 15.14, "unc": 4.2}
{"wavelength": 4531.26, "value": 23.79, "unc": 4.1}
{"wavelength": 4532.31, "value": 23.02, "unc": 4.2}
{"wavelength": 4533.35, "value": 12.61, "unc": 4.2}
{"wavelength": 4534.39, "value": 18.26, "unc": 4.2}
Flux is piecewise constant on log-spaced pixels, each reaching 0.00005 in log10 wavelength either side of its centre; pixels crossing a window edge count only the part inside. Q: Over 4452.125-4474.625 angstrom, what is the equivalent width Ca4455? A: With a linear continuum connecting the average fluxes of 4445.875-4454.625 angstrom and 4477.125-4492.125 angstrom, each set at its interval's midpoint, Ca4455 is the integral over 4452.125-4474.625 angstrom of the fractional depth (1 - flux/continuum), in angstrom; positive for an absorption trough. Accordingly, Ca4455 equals 1.58 angstrom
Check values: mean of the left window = 22.9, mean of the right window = 22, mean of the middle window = 20.9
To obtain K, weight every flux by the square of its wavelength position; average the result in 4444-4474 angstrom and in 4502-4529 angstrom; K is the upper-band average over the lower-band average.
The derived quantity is 1.11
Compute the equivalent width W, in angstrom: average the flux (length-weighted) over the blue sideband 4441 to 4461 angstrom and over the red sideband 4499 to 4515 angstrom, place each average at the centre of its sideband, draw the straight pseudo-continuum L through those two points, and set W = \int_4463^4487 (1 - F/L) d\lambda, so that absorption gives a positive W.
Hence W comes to 1.1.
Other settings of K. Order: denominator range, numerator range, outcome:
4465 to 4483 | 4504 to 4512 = 1.26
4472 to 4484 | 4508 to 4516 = 1.02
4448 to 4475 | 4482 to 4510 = 1.10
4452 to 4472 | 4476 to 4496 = 1.10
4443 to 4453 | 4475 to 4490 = 1.01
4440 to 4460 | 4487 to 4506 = 1.07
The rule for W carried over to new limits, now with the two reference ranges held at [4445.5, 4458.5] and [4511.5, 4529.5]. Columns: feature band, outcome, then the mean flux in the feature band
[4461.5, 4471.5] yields 1.0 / 19.7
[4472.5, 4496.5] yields -0.6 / 22.6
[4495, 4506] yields -0.7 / 23.4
